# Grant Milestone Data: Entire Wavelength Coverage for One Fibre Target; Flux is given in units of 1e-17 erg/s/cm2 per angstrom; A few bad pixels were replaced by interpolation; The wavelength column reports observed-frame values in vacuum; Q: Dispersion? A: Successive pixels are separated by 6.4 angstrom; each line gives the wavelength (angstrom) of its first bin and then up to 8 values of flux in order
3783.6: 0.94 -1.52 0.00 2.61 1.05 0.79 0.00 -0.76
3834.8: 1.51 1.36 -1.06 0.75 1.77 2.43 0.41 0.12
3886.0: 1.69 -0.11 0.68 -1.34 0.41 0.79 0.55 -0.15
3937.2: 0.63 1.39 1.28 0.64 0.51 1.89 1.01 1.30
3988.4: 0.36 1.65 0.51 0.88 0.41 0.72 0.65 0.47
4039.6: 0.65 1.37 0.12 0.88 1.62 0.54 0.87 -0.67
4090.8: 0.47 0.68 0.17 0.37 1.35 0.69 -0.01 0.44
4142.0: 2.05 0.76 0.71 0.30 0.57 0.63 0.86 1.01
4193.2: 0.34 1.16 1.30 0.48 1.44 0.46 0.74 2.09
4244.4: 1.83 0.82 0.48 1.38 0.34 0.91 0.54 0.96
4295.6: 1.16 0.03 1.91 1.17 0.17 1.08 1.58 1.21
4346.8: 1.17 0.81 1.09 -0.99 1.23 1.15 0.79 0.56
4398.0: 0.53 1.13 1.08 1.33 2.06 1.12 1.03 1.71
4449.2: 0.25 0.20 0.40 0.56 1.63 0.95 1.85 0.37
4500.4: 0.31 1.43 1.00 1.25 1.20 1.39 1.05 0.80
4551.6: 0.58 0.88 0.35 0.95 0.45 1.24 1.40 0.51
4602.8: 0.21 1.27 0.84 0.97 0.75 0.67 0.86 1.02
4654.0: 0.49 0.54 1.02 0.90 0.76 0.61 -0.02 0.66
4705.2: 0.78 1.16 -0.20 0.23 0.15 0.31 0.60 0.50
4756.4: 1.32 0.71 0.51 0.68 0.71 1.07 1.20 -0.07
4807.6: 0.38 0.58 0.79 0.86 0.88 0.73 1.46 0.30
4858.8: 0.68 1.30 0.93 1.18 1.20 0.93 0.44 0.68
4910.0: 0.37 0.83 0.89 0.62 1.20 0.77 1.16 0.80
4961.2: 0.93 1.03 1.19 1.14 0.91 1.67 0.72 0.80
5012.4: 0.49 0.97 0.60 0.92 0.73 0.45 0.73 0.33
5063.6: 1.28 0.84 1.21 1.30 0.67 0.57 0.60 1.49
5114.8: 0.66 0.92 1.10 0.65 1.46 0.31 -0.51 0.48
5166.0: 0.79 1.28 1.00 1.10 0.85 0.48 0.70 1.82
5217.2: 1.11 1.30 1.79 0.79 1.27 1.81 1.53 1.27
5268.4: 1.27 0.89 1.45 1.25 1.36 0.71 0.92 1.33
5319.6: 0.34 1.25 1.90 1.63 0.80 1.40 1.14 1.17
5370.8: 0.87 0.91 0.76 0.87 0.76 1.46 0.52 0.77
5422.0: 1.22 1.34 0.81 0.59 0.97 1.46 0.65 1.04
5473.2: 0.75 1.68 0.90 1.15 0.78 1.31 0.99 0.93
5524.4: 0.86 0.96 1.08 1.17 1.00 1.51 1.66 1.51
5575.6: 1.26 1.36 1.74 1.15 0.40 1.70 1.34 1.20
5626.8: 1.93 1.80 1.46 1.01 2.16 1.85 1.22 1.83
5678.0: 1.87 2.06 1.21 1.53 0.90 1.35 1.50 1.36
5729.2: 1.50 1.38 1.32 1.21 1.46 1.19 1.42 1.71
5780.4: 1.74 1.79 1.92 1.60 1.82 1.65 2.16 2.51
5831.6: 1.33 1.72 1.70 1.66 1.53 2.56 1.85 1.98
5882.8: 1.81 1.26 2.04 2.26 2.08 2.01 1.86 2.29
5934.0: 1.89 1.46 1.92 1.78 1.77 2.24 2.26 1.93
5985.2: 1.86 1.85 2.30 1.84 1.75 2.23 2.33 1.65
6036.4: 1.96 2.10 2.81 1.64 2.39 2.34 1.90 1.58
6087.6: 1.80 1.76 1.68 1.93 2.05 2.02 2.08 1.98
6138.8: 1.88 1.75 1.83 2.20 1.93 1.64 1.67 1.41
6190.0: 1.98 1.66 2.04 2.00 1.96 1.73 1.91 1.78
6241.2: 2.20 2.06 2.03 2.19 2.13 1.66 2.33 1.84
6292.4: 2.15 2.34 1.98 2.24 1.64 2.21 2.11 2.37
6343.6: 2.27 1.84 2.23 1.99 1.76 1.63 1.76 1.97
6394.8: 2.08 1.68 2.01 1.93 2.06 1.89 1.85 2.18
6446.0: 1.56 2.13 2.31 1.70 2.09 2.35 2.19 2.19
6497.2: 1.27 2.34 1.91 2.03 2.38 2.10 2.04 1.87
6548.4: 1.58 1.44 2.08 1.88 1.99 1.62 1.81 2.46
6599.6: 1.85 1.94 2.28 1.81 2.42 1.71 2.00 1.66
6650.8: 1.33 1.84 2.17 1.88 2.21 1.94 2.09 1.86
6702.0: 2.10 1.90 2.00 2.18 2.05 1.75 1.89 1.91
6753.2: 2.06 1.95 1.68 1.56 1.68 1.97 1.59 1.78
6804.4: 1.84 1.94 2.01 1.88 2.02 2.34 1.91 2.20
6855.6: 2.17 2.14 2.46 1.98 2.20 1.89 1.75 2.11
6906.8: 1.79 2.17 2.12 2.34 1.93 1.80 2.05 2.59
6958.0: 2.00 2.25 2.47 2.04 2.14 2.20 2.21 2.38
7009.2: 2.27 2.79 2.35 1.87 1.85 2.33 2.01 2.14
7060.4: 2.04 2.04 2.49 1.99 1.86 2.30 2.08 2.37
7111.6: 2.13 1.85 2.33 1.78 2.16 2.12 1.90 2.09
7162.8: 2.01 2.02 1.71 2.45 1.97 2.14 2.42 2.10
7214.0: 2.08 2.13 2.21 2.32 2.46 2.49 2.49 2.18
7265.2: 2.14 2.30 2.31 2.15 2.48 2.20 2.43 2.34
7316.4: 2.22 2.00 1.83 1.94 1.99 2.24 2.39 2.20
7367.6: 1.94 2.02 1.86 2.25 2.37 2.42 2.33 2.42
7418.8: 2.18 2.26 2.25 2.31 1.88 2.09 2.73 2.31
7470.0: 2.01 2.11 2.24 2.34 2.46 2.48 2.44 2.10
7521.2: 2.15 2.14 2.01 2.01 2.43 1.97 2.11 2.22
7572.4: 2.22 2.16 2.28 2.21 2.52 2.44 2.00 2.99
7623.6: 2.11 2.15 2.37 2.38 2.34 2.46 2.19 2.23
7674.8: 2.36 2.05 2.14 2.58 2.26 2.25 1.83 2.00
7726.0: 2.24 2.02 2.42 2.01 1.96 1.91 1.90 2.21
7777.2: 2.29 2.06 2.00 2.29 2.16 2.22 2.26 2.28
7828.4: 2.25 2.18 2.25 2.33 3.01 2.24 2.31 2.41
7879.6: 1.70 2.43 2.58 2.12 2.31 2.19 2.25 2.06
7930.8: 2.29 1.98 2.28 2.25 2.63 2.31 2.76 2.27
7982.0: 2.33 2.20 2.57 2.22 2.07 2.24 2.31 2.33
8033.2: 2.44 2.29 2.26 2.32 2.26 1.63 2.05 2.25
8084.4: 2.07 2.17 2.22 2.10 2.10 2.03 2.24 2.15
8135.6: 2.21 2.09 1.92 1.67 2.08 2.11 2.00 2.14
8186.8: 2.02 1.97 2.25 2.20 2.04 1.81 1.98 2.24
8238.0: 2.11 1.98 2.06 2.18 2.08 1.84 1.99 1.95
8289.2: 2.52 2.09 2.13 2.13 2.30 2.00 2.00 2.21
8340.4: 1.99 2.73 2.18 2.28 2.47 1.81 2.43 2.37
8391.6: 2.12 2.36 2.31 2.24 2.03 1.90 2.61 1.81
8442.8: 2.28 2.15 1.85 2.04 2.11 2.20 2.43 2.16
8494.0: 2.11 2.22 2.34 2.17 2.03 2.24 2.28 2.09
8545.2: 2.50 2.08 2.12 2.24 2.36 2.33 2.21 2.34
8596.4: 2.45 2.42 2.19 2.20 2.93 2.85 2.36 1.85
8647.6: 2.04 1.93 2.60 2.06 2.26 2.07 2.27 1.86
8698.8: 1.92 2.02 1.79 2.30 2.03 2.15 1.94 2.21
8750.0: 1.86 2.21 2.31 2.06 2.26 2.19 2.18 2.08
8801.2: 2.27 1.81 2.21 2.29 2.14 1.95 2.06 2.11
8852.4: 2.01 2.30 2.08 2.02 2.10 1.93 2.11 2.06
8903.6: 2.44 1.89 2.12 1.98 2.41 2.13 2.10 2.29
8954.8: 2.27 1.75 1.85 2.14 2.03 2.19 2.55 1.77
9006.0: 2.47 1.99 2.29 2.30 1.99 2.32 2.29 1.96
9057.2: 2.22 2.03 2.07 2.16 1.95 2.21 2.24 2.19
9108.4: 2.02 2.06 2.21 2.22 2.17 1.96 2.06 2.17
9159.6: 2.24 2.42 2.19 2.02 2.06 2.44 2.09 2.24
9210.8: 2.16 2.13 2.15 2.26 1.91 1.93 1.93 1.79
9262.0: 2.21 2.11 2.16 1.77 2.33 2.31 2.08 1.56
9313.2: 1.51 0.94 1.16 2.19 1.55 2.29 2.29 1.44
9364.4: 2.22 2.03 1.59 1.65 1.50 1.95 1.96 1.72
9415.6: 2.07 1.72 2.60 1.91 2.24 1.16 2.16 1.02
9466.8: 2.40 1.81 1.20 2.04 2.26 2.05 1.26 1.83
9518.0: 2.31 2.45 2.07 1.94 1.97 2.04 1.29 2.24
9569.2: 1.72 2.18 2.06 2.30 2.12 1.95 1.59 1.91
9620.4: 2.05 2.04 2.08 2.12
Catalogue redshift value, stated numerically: 0.31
